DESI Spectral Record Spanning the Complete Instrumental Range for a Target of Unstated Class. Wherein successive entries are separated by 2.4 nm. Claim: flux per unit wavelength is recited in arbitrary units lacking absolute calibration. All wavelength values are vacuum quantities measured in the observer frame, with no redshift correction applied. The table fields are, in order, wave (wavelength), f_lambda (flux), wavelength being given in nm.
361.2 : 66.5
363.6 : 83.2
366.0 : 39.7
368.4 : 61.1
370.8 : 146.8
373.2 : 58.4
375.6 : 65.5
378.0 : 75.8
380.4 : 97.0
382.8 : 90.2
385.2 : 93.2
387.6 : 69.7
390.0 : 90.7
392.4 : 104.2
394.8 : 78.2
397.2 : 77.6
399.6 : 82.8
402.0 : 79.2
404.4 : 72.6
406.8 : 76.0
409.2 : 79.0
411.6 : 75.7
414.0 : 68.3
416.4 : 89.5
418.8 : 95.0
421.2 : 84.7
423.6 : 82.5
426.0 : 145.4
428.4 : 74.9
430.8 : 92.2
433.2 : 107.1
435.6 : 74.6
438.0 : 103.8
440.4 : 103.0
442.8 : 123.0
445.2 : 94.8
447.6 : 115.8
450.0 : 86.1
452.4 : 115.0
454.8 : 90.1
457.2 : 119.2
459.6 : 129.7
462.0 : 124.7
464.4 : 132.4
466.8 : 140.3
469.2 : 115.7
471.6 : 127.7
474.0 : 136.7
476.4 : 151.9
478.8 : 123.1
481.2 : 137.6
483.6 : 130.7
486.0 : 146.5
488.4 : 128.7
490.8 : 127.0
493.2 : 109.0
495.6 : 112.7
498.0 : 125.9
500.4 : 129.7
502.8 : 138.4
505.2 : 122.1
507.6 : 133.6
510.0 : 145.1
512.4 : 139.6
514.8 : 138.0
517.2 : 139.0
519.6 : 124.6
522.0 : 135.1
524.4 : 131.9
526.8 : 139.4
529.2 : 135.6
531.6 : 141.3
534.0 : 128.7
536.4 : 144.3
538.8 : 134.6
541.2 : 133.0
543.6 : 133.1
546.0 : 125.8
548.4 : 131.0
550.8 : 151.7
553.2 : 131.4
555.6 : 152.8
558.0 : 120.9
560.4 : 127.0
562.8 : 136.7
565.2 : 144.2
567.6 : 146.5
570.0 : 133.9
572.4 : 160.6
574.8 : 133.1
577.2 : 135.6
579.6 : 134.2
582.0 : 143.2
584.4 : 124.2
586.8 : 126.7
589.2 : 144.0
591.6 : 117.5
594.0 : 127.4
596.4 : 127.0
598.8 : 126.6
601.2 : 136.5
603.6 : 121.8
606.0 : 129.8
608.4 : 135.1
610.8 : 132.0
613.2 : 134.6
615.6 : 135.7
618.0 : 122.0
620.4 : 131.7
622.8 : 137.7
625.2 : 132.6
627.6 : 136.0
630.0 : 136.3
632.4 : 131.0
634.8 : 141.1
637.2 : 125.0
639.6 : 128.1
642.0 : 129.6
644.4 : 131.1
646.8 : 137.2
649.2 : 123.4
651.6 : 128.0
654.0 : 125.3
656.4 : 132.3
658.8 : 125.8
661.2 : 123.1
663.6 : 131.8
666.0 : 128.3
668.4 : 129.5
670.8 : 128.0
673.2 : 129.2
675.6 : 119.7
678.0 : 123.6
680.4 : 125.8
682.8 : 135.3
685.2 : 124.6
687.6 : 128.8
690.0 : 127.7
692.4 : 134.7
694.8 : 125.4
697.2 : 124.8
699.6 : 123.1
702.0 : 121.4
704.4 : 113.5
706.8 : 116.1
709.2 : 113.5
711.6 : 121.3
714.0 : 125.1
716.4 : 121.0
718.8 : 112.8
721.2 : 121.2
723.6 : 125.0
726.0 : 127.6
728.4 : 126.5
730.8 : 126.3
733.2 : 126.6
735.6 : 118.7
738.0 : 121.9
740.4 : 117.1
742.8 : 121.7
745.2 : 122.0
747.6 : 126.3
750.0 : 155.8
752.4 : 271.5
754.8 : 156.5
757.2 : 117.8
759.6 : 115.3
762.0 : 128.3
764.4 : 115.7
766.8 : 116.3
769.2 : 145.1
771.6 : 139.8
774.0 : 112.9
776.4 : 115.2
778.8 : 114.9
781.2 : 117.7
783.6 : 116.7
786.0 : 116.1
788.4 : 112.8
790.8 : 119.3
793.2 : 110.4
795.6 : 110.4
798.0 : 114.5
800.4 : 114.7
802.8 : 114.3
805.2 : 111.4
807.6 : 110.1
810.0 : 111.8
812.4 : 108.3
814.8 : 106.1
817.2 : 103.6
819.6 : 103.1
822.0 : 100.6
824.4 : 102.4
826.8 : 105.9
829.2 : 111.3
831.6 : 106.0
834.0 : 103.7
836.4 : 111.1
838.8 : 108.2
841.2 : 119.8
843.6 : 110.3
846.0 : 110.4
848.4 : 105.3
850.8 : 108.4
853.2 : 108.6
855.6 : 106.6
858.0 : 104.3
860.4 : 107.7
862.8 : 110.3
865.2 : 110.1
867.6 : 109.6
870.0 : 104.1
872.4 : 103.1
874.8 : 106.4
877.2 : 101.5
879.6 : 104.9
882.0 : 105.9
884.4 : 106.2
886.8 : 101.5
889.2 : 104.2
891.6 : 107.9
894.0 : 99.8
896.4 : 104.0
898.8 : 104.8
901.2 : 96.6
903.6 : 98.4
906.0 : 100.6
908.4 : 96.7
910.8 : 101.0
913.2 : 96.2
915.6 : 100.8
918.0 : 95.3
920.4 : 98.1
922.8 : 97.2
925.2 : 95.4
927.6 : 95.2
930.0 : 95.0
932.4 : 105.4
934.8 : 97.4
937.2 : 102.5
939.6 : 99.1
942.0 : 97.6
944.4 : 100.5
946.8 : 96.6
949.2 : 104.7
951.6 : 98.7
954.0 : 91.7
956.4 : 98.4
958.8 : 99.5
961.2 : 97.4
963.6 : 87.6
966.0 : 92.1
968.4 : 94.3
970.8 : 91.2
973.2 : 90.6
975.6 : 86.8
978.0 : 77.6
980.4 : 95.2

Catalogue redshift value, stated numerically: 0.14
